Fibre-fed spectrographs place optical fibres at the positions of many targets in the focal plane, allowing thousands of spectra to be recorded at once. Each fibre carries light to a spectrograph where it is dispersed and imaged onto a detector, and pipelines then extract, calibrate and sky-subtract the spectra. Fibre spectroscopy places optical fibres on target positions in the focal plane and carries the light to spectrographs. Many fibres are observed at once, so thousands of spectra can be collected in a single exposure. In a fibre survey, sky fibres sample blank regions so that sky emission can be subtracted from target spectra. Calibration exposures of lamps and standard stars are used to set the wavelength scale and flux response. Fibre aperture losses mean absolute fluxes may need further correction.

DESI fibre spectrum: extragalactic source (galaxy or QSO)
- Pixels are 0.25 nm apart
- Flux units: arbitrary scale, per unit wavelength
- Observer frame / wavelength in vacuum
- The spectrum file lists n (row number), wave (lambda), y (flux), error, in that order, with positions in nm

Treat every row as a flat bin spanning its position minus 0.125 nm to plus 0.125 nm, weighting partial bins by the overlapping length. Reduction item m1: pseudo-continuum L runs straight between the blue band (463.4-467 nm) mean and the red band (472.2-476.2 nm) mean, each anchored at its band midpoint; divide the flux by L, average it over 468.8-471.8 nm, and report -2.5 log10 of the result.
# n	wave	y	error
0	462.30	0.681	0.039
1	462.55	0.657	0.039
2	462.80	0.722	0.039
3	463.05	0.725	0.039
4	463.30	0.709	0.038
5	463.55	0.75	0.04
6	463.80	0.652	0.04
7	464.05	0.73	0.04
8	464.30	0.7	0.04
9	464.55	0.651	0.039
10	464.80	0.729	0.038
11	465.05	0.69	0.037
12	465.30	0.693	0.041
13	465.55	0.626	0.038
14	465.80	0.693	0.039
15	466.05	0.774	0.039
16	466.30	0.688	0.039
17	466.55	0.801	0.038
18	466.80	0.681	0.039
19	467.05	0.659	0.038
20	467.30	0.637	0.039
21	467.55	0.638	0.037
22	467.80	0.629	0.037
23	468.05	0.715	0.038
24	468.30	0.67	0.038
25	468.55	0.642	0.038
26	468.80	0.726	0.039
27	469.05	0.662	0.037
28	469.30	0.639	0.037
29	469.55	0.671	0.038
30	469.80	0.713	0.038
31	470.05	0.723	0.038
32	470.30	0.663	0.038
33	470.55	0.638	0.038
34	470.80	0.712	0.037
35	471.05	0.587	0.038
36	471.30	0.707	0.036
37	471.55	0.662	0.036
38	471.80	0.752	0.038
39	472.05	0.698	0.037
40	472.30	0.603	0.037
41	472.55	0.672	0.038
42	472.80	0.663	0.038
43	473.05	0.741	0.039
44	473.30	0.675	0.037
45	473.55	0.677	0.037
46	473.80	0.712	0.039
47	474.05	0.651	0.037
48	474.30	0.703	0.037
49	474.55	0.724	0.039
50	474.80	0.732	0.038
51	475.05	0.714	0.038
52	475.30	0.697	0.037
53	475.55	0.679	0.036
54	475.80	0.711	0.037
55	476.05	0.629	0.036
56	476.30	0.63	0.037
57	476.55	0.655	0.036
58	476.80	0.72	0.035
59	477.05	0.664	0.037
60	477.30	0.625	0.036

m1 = 0.03 mag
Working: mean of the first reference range 0.703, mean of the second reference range 0.687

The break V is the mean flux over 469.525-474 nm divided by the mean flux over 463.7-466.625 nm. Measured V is 1.0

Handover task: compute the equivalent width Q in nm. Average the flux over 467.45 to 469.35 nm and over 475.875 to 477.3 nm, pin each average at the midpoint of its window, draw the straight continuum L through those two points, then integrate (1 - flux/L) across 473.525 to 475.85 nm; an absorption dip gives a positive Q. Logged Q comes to -0.14 nm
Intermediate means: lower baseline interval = 0.667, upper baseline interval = 0.658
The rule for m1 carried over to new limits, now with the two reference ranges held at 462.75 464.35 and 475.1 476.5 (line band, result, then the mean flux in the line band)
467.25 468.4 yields 0.06 mag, 0.659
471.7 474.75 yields -0.02 mag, 0.69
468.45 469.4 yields 0.04 mag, 0.669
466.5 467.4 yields 0.02 mag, 0.687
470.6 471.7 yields 0.03 mag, 0.667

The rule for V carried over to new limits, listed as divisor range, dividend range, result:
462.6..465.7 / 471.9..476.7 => 0.98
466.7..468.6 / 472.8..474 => 1.05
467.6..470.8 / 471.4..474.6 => 1.02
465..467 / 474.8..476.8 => 0.97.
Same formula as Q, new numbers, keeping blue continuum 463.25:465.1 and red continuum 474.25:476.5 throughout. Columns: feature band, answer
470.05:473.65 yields 0.086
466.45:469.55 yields 0.105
